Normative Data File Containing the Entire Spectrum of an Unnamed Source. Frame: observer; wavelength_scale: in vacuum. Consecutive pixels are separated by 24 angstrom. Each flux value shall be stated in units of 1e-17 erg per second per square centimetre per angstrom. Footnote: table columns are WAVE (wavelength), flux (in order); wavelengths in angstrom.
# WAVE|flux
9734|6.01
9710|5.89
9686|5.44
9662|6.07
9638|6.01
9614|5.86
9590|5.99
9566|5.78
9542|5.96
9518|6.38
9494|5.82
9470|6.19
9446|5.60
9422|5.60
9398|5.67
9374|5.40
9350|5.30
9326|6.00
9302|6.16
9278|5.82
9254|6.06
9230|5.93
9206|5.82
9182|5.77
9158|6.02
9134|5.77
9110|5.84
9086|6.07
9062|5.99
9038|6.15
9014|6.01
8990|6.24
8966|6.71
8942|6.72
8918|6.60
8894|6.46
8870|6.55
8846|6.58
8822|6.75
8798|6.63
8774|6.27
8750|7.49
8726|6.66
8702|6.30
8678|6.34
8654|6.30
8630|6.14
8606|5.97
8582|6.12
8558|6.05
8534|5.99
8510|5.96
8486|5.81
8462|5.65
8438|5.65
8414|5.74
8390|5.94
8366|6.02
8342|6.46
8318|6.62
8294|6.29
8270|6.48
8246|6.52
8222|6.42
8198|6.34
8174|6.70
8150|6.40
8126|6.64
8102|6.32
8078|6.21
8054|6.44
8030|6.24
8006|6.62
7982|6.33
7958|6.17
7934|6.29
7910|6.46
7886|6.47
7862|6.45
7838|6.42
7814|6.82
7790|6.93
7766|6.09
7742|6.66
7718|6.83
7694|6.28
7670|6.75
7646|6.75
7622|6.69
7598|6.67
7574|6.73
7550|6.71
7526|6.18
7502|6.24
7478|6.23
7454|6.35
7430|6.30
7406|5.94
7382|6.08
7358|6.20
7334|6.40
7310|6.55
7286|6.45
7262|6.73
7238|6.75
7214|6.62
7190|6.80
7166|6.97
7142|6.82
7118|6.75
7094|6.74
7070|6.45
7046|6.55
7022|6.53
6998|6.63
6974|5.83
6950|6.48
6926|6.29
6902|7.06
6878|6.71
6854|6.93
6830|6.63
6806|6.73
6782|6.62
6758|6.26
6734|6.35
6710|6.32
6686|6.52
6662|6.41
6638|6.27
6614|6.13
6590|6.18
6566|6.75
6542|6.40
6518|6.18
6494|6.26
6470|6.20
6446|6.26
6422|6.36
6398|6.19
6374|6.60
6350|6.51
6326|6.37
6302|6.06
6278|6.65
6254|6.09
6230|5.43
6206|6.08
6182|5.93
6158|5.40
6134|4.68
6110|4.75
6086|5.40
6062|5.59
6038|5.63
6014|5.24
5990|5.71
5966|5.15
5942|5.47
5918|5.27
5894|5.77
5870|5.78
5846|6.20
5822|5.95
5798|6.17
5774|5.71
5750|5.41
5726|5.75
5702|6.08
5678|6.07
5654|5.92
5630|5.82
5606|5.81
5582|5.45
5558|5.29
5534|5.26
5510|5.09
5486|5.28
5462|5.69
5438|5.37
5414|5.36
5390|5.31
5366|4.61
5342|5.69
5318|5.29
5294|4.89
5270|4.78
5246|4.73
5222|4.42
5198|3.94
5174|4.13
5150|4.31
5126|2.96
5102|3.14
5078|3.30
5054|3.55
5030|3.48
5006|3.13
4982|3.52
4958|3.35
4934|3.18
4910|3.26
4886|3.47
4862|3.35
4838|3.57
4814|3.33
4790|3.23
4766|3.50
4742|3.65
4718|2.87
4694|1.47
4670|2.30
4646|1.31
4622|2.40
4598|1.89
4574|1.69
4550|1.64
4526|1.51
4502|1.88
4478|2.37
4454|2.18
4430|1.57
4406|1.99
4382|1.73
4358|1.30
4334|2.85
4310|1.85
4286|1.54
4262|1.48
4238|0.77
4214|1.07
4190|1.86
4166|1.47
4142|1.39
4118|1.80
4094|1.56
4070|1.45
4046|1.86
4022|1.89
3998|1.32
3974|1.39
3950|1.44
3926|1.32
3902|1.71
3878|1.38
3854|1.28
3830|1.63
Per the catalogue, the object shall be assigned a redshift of 0.182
